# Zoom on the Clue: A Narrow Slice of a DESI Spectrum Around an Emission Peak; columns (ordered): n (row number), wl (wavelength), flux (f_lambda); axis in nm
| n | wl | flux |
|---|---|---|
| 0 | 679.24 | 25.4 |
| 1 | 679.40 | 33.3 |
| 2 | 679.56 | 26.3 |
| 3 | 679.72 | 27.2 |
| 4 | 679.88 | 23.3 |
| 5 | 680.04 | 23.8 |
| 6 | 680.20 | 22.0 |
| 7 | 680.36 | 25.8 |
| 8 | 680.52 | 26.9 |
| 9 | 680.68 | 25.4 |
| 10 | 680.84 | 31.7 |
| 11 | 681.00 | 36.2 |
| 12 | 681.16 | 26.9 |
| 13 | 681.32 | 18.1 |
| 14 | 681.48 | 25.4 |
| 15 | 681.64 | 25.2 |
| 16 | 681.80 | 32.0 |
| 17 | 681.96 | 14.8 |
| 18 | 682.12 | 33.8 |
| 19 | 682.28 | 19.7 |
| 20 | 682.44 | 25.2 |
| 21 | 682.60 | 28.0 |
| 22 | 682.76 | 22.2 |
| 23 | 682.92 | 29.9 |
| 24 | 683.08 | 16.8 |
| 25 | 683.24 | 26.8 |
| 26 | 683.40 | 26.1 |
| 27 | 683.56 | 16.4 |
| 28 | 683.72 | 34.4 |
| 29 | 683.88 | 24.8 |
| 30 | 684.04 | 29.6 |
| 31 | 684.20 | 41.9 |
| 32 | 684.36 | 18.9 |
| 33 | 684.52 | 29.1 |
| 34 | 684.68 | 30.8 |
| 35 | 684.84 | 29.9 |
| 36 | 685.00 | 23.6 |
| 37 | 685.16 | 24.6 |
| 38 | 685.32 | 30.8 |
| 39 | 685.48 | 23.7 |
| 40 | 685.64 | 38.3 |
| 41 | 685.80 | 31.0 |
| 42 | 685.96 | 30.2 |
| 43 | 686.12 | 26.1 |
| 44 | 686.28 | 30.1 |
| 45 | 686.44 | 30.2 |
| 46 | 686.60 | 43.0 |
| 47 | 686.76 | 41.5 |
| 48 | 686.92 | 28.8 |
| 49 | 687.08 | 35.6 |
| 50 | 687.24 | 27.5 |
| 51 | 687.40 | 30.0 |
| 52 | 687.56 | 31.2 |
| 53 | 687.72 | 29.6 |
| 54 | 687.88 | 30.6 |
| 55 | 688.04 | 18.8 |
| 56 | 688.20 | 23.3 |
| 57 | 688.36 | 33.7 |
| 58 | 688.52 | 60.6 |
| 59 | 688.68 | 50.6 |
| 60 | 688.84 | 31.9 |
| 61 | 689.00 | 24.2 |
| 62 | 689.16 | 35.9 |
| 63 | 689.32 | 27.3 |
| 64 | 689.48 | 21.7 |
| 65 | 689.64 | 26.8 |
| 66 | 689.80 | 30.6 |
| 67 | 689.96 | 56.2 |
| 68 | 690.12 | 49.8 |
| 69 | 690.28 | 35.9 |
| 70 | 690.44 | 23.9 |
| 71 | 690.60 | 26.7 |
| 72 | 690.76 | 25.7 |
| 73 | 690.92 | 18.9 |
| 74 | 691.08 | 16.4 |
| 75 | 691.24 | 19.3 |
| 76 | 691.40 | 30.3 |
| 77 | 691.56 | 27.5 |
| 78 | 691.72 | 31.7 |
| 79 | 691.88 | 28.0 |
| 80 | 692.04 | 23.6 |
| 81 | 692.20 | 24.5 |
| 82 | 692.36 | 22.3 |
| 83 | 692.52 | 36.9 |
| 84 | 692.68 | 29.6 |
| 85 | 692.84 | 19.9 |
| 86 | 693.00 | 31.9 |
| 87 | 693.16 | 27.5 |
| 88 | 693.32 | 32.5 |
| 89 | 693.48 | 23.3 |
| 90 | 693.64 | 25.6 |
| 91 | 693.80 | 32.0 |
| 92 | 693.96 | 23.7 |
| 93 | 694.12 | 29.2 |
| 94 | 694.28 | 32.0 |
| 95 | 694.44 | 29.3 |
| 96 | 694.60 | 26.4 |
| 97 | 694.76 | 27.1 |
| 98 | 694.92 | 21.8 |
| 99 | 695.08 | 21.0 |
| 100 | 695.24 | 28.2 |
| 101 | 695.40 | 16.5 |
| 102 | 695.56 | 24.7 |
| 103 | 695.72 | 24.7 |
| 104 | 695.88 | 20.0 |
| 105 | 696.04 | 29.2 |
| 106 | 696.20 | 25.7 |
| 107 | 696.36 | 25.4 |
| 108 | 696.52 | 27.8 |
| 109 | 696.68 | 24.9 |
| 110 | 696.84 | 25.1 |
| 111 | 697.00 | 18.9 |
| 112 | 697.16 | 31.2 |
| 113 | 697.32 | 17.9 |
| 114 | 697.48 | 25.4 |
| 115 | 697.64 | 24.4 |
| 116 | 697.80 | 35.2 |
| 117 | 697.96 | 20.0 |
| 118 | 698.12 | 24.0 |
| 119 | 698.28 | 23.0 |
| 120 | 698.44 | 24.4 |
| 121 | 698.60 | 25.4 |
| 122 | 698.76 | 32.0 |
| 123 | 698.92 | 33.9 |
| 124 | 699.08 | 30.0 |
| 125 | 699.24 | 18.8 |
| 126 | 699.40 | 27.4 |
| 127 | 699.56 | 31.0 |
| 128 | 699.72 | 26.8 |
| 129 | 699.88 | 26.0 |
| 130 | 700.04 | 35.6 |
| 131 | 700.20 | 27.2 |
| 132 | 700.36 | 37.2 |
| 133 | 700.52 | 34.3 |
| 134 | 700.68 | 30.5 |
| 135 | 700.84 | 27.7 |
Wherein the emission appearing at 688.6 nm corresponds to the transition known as [S II] 6716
